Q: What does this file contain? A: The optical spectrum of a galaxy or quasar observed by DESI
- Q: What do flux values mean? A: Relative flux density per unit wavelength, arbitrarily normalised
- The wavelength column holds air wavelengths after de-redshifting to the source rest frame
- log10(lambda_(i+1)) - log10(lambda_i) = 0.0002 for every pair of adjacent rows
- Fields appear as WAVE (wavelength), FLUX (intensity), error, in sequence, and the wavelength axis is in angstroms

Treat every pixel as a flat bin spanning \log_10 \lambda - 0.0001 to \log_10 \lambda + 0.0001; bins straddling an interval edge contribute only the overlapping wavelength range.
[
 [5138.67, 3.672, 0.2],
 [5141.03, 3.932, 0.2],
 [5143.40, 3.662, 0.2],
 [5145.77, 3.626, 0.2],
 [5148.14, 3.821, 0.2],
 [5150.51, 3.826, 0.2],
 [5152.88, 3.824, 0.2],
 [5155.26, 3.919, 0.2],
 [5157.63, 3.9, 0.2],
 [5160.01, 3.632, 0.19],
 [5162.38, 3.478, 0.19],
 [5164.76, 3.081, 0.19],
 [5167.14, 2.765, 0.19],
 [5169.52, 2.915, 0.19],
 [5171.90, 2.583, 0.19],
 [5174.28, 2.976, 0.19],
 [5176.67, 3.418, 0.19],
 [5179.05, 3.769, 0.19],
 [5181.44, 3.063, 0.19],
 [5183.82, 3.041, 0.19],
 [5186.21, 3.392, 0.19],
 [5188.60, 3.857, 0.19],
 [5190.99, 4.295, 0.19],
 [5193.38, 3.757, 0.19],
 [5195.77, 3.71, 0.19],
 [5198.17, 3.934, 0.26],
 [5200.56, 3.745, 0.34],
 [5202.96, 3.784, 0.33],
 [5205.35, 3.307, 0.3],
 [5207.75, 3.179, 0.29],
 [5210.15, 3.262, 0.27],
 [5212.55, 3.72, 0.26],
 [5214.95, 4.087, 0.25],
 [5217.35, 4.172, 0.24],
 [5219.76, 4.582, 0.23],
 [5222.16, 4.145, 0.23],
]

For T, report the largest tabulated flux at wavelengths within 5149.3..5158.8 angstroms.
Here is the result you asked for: 3.919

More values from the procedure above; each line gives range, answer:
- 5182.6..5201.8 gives 4.295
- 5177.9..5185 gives 3.769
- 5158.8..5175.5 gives 3.632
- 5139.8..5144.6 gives 3.932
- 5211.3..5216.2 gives 4.087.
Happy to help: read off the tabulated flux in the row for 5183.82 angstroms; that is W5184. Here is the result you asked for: 3.041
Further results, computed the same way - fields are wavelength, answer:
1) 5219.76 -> 4.582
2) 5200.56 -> 3.745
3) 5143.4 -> 3.662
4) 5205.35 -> 3.307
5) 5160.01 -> 3.632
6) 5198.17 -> 3.934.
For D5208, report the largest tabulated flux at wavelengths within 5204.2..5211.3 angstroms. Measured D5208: 3.307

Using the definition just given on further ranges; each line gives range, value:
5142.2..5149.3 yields 3.821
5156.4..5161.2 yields 3.9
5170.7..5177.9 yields 3.418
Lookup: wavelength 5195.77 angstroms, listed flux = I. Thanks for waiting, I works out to 3.71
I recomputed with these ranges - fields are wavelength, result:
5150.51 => 3.826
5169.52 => 2.915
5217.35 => 4.172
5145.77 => 3.626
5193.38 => 3.757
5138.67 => 3.672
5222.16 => 4.145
